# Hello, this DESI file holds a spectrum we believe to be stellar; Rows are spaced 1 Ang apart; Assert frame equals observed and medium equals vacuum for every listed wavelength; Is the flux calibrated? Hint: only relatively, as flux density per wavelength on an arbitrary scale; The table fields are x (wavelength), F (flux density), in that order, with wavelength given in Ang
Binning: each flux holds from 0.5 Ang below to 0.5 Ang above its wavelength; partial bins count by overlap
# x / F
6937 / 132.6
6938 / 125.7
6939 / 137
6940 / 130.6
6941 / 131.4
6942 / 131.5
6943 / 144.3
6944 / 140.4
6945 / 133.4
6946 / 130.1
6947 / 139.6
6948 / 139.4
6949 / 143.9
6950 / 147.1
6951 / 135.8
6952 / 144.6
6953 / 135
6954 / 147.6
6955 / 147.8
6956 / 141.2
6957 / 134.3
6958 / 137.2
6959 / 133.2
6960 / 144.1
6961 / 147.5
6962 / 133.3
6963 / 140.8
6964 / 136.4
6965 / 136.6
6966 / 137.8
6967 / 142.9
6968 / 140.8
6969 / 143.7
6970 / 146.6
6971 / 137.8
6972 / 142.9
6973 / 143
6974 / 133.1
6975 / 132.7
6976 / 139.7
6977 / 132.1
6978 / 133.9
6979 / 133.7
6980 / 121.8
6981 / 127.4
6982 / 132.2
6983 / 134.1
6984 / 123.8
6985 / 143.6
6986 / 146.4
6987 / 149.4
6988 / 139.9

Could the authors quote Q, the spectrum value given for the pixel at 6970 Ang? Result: 146.6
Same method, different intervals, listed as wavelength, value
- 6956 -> 141.2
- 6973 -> 143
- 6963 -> 140.8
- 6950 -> 147.1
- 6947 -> 139.6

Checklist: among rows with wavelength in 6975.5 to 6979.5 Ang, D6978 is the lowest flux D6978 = 132.1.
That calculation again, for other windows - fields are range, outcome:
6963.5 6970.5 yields 136.4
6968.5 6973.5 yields 137.8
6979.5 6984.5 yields 121.8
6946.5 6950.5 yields 139.4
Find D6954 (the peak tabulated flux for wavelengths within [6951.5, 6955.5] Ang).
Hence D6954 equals 147.8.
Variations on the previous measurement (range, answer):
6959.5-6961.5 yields 147.5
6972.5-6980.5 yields 143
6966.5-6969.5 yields 143.7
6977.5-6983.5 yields 134.1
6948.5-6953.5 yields 147.1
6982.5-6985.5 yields 143.6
